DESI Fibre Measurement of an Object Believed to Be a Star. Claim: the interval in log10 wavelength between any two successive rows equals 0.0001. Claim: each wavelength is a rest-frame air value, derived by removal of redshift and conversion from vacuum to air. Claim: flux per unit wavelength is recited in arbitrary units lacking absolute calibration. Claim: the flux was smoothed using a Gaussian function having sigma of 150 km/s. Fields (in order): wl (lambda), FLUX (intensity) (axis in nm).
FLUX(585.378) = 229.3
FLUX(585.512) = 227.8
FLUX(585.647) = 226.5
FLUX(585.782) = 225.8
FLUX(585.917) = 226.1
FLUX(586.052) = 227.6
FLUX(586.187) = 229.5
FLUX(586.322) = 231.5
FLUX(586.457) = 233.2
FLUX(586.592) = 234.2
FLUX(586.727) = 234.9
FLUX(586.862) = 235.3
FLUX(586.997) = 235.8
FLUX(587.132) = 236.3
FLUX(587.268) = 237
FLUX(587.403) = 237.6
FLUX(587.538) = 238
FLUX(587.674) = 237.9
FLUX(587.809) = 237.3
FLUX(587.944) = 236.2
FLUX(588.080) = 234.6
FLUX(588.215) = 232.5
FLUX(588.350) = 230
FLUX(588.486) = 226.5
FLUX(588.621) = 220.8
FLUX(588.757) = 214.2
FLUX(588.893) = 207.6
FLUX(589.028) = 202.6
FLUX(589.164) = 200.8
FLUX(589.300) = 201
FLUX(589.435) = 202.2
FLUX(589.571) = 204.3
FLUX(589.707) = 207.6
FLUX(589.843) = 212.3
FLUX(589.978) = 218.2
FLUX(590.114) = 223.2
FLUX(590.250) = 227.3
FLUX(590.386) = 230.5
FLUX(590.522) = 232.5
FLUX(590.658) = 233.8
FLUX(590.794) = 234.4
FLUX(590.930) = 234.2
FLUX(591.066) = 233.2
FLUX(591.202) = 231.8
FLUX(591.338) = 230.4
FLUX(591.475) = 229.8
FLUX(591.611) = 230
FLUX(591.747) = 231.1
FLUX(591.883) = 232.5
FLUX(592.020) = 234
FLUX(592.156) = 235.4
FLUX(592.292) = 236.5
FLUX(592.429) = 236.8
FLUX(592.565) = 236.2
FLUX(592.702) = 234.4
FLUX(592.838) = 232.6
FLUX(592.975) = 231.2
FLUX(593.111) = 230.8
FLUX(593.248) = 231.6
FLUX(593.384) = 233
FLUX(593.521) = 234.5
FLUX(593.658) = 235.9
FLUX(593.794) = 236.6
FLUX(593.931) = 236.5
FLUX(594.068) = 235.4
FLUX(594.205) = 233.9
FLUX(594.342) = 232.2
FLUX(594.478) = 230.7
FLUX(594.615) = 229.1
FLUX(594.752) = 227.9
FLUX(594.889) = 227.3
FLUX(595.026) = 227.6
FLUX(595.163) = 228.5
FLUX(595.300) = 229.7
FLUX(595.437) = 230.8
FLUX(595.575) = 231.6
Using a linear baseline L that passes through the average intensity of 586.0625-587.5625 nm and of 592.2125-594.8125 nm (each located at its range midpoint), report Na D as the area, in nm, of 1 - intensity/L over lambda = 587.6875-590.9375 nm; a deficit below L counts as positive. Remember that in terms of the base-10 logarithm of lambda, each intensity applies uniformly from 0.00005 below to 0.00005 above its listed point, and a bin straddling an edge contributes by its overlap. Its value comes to 0.182 nm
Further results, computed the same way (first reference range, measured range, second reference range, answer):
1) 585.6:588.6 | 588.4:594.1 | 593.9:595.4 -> 0.13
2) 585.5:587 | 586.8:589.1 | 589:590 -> -0.12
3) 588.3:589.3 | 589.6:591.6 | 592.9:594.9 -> -0.06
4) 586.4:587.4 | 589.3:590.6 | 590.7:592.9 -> 0.10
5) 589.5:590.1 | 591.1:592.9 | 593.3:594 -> -0.06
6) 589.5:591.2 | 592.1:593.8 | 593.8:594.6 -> -0.03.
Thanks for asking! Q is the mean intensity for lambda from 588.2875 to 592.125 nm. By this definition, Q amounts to 222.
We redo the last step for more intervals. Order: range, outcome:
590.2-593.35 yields 233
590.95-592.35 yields 233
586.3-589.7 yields 225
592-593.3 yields 234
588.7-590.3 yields 210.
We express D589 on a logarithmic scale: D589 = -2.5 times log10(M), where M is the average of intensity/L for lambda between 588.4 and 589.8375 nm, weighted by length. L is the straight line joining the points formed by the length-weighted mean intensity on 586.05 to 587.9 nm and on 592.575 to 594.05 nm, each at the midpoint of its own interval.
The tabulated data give 0.13 mag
